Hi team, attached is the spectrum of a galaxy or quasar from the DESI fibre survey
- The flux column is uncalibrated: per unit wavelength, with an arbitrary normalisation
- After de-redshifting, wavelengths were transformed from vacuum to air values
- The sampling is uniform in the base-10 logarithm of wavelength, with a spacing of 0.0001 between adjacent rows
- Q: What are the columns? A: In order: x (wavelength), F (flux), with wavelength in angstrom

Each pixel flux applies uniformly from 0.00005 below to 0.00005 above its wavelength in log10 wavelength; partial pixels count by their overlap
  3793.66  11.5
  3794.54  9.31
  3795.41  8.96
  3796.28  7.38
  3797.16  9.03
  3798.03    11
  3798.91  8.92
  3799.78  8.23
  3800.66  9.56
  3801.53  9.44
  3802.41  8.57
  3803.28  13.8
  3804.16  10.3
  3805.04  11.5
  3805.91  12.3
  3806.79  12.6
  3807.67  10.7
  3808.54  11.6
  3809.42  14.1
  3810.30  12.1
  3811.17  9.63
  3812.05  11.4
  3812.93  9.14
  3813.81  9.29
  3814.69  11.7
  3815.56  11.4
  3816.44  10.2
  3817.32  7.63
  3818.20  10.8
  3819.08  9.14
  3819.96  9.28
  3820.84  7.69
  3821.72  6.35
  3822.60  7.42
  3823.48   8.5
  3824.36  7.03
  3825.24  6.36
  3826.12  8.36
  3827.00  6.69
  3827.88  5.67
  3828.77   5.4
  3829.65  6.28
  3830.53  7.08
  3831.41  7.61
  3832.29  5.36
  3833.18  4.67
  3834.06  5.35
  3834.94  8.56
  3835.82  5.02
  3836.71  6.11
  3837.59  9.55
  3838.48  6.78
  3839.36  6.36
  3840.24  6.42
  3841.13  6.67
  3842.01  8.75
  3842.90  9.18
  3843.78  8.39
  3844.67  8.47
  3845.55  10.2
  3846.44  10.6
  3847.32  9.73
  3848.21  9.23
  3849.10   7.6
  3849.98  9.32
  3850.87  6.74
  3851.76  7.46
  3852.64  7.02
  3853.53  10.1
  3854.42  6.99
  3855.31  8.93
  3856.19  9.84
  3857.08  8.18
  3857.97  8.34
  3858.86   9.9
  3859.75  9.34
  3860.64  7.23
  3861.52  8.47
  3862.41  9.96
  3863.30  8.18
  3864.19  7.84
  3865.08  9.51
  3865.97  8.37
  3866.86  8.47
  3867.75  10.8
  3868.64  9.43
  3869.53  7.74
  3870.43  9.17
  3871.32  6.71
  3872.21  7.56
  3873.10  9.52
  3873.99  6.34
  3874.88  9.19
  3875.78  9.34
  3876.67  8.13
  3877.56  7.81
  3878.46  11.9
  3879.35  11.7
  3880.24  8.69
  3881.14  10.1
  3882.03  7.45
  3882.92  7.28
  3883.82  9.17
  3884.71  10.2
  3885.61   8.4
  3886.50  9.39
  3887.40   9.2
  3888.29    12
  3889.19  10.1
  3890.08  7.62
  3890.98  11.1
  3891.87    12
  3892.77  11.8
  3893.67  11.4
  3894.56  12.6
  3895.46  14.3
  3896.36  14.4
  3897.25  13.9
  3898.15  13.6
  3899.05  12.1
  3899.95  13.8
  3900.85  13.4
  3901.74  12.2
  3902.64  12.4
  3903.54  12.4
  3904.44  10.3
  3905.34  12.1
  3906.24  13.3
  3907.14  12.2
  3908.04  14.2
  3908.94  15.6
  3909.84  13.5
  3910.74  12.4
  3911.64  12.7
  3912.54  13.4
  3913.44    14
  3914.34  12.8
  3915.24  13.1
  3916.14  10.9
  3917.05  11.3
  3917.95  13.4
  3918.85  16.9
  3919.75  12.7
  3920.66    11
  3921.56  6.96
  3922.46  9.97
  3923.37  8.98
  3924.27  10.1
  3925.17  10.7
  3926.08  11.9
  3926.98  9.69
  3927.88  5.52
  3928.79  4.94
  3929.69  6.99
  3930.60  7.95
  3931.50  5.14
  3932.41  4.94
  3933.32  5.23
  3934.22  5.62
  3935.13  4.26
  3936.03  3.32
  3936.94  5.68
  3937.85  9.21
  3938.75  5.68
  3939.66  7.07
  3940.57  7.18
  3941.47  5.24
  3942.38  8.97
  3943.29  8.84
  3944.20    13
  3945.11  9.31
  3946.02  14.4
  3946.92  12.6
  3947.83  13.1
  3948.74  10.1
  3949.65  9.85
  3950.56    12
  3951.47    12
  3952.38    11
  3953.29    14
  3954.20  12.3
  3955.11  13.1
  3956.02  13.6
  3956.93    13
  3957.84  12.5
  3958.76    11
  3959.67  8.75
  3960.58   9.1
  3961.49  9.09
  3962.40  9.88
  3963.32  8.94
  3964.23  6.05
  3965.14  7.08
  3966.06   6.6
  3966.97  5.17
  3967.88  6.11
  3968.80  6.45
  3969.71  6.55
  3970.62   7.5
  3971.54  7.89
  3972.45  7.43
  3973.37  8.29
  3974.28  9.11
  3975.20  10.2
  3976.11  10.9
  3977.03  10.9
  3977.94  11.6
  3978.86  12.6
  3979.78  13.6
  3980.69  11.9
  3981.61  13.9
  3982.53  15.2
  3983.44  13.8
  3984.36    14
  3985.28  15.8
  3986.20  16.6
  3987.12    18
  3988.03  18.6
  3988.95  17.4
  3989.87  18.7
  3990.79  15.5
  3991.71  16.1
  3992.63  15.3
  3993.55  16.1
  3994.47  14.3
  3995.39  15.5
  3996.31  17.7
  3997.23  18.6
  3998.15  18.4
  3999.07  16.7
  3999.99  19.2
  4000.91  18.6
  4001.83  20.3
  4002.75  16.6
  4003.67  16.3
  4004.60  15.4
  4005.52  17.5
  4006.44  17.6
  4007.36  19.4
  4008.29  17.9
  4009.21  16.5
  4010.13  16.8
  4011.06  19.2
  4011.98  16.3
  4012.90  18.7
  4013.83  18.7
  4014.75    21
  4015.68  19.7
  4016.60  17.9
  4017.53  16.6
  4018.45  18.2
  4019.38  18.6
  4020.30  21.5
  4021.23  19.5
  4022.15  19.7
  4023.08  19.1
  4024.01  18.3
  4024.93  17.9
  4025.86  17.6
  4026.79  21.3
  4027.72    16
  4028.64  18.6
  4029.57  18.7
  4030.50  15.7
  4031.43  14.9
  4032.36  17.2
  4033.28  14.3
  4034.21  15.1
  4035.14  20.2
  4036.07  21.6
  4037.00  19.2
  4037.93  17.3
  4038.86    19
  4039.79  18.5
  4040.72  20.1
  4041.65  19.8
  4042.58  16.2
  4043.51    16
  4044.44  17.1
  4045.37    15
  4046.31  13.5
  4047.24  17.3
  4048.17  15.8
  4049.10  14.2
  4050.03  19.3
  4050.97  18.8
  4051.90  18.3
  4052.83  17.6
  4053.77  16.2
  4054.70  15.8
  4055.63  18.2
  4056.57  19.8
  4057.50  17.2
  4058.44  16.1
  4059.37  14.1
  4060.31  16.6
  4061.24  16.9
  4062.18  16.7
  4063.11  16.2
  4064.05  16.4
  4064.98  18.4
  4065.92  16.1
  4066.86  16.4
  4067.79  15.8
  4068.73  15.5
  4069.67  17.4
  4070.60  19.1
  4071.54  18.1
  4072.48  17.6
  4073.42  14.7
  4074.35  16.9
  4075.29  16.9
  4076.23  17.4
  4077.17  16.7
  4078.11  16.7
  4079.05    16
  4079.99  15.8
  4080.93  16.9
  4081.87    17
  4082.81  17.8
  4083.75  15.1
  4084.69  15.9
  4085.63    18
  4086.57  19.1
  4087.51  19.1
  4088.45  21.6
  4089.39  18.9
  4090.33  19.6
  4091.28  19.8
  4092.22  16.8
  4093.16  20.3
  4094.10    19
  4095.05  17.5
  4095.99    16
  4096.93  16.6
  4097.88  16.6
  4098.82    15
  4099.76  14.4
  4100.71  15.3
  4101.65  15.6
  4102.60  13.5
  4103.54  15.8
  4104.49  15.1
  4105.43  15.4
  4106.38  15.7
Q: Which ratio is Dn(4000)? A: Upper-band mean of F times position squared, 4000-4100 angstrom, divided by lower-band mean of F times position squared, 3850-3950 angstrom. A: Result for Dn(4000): 1.9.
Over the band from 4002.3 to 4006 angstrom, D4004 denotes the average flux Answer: 16.4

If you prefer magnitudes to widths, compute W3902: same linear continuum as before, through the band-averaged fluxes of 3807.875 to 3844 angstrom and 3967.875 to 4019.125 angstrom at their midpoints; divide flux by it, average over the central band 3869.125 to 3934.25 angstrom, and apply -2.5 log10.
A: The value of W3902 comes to 0.078 mag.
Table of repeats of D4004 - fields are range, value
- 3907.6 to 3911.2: 13.9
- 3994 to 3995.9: 15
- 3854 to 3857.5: 8.51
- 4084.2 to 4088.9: 18.7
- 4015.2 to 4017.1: 18.7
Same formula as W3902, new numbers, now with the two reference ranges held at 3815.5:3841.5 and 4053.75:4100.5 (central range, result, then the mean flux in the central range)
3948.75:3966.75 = 0.18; 10.4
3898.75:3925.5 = -0.17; 12.3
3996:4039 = -0.22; 18.1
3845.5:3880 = -0.02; 8.78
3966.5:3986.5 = 0.23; 10.7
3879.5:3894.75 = -0.03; 9.91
